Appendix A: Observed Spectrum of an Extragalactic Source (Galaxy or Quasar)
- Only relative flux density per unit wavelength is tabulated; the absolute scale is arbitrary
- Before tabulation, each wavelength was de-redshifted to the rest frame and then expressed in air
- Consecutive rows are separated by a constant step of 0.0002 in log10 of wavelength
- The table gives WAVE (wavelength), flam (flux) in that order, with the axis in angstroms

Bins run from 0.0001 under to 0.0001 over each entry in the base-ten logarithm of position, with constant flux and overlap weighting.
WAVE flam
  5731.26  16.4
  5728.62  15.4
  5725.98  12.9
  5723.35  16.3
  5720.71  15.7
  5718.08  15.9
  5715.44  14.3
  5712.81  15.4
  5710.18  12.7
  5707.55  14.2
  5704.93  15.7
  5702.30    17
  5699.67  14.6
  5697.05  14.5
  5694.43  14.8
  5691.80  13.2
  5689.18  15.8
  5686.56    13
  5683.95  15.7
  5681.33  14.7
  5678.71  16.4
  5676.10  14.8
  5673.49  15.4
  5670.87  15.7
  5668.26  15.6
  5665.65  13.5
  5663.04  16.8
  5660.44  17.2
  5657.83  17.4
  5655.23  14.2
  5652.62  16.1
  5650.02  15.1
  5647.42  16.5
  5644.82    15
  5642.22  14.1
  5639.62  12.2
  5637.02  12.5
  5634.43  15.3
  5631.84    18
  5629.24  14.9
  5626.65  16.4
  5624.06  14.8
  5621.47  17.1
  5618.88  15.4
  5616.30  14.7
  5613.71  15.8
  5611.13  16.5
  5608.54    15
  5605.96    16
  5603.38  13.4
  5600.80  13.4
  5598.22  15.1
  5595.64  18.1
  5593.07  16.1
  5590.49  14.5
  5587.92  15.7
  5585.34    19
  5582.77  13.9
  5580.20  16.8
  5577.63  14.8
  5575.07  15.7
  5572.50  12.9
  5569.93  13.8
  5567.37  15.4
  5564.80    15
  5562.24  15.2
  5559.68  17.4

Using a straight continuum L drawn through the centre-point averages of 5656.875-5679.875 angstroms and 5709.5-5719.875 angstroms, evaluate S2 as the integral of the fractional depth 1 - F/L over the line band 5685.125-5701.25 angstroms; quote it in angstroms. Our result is 0.9 angstroms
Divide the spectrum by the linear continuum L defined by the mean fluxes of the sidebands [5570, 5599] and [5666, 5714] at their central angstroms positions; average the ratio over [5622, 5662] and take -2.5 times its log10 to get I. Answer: -0.01 mag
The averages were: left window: 15.6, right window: 14.9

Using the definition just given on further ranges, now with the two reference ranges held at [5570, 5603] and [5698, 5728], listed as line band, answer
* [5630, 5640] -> 0.04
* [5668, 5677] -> -0.02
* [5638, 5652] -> 0.04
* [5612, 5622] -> -0.03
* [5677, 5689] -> 0.00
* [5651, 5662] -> -0.07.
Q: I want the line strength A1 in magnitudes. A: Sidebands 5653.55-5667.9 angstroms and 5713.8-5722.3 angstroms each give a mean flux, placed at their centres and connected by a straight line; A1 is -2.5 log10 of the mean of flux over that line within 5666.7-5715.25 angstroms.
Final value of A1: 0.04 mag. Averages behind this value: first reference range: 15.8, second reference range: 15.3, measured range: 14.9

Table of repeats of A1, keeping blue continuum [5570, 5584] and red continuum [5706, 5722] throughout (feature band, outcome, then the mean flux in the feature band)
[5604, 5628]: -0.07 mag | 15.7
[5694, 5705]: -0.04 mag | 15.3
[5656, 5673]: -0.09 mag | 15.9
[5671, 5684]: -0.05 mag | 15.4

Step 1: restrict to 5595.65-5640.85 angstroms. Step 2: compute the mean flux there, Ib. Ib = 15.2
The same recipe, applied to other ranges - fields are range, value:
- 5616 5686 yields 15.4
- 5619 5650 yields 15.2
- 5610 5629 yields 15.8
